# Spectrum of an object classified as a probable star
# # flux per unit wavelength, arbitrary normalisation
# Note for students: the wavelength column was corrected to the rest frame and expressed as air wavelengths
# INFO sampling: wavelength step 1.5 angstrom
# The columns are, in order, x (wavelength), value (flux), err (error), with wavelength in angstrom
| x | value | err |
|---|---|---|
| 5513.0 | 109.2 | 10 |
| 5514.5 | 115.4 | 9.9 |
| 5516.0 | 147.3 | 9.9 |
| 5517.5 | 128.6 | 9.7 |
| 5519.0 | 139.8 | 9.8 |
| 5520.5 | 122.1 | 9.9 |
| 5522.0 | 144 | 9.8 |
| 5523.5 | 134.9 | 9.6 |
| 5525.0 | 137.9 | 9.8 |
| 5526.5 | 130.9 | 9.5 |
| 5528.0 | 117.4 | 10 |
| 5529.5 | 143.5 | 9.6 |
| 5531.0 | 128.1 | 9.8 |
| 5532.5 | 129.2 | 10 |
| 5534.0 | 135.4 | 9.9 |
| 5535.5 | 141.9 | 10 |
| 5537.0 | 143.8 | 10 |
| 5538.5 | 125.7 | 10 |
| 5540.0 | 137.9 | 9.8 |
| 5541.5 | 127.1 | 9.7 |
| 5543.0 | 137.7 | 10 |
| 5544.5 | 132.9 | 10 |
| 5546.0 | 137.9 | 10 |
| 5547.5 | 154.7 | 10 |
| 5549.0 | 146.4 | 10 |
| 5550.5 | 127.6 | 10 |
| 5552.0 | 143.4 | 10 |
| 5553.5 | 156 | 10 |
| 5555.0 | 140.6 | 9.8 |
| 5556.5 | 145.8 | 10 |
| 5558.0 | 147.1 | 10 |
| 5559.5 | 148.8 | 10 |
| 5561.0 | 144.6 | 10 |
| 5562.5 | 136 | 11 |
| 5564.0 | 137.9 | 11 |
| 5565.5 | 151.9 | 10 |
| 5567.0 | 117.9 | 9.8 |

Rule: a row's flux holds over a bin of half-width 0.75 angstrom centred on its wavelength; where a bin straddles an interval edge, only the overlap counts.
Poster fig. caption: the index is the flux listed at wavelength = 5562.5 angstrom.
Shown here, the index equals 136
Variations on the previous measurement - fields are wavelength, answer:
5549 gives 146.4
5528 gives 117.4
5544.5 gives 132.9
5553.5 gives 156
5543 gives 137.7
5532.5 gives 129.2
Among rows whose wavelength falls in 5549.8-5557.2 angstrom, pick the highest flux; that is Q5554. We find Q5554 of 156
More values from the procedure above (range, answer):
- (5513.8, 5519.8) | 147.3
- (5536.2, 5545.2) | 143.8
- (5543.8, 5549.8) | 154.7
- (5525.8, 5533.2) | 143.5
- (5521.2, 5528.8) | 144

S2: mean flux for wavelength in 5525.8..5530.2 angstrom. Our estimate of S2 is 130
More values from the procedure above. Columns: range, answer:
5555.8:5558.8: 147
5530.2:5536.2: 134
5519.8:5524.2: 134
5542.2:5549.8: 142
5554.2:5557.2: 143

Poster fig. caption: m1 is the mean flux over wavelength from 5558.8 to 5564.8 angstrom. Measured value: 142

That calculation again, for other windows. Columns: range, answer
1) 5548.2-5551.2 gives 137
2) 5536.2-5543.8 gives 134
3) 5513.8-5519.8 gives 133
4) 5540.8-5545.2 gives 133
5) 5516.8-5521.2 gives 130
